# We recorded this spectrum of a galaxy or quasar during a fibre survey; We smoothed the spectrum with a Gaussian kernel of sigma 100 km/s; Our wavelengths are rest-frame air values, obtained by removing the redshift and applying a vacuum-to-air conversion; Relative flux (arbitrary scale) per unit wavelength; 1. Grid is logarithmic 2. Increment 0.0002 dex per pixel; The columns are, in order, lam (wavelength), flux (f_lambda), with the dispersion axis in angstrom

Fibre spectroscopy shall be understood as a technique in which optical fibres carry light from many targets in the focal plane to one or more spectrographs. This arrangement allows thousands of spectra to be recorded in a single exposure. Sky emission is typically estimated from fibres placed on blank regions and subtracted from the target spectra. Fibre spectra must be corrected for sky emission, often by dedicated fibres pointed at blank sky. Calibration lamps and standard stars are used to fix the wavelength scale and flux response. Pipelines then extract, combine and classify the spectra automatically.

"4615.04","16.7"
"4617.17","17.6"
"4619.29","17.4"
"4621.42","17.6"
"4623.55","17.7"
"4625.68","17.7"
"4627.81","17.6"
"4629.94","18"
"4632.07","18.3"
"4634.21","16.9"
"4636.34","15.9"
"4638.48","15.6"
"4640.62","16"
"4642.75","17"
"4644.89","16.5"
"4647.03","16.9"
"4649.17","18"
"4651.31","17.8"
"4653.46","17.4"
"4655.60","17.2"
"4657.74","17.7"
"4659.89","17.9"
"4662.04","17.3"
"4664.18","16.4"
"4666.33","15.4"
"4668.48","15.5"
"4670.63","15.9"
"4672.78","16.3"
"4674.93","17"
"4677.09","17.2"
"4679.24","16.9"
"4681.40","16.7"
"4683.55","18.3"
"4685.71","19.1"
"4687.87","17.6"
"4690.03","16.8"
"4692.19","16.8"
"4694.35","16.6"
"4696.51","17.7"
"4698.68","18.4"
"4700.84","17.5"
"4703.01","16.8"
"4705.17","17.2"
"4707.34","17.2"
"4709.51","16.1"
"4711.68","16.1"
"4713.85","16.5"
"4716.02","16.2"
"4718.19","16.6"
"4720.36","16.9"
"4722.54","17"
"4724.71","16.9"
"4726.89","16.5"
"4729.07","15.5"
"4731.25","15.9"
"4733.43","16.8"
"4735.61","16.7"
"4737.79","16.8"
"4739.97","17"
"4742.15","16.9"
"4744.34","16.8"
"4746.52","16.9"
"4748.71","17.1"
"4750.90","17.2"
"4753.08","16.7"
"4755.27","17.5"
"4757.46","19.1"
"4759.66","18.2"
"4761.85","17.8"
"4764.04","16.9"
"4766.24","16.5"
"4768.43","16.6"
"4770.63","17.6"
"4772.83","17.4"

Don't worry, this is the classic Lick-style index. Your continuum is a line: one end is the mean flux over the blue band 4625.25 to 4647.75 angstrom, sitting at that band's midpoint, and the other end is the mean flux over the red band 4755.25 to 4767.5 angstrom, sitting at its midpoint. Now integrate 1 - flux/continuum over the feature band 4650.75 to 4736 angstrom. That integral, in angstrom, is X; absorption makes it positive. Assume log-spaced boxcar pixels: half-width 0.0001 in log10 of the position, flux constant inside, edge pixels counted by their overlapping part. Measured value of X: 1.8 angstrom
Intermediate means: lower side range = 16.9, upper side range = 17.7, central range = 16.9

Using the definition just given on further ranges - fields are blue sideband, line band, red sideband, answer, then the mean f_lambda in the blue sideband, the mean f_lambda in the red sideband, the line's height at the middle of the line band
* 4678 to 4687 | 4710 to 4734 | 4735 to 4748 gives 1.02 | 17.7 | 16.9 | 17.2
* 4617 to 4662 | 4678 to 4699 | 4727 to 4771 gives -0.38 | 17.3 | 17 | 17.1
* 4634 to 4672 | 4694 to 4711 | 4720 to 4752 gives -0.47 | 16.7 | 16.7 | 16.7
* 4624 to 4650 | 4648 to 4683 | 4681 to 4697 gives 0.70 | 17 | 17.5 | 17.3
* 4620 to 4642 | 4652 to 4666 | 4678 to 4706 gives 0.03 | 17.1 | 17.4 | 17.3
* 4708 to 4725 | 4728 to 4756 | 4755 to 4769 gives 0.59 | 16.5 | 17.5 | 17.1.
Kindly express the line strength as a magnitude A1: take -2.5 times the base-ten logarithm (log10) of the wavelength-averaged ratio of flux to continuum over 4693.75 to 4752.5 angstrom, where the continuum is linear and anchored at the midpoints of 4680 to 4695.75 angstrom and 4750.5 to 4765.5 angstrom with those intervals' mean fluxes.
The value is 0.04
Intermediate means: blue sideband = 17.4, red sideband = 17.6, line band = 16.8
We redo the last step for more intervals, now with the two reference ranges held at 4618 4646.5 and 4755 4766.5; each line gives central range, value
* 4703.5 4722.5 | 0.06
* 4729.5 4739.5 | 0.07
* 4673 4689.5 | -0.01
